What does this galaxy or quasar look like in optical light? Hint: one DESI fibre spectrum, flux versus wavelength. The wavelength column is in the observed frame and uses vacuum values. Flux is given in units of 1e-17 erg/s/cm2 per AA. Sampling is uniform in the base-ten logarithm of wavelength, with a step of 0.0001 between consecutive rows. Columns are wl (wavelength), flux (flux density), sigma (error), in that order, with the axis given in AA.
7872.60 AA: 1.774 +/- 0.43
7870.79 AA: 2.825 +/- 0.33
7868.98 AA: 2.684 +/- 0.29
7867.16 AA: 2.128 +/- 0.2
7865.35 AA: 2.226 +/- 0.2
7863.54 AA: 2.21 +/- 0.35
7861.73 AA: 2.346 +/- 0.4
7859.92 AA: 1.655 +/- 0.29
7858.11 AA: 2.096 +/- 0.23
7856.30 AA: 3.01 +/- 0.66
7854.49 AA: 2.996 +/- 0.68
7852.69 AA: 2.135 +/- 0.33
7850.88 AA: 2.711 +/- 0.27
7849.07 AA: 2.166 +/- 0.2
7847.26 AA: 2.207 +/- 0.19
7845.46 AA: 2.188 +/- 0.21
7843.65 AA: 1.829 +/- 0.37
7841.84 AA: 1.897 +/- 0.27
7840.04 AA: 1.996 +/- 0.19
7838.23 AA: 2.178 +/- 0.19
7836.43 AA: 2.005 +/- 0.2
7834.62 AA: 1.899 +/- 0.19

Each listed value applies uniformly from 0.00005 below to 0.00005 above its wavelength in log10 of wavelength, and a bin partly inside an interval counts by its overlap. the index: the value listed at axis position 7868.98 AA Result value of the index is 2.684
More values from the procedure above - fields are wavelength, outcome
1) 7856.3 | 3.01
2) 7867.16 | 2.128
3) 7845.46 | 2.188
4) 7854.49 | 2.996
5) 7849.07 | 2.166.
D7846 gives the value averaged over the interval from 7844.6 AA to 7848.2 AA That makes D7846 2.2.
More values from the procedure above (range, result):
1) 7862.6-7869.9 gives 2.31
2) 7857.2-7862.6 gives 2.03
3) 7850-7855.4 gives 2.62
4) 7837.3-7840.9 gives 2.09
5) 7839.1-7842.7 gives 1.95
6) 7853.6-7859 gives 2.7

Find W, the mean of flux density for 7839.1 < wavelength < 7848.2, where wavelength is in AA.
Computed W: 2.02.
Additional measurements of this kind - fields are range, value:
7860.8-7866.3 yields 2.26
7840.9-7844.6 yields 1.87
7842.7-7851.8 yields 2.22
